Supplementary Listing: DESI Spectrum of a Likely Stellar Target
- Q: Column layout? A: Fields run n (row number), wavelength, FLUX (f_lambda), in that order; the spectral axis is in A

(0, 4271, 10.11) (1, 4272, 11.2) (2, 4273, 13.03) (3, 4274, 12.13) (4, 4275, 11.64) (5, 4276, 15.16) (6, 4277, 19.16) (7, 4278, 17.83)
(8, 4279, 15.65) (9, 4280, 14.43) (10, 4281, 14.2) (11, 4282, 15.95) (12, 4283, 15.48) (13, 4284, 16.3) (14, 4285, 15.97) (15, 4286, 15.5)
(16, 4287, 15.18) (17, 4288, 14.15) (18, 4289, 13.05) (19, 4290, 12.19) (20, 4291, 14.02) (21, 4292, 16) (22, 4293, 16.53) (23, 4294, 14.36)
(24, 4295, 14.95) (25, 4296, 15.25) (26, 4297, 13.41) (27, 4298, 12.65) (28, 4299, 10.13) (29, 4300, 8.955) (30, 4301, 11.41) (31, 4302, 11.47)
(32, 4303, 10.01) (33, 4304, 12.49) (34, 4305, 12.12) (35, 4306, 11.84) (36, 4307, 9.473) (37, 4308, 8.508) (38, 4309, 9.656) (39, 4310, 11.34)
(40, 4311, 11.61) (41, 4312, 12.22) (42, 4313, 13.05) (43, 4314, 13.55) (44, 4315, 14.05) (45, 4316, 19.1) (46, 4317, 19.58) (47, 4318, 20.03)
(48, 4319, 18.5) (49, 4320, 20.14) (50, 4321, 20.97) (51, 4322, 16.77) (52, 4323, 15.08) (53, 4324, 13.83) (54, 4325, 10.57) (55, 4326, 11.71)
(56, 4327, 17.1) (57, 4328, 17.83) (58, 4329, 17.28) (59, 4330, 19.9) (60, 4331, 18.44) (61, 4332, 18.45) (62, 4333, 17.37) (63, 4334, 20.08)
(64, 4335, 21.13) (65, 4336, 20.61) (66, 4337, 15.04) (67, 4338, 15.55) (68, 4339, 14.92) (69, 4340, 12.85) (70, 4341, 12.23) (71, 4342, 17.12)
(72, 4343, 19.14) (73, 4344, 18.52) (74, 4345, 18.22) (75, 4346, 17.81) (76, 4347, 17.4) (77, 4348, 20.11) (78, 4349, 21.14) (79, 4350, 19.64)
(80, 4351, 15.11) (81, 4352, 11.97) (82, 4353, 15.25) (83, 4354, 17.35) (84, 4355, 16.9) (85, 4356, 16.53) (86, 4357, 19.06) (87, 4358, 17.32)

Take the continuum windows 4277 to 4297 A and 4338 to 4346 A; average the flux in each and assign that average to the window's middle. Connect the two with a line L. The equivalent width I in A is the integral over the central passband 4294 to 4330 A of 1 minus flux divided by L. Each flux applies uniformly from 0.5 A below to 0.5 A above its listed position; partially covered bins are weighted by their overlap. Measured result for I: 3.8 A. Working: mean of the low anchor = 15.2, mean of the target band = 14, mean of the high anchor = 16.2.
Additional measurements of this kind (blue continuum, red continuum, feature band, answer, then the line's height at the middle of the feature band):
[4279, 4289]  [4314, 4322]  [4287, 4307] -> 4.2 A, 16.4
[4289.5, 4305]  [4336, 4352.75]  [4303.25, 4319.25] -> 0.8 A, 14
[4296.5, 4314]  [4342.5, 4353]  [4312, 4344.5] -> -4.8 A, 14.8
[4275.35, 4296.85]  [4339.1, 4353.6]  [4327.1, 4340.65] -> -0.9 A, 16.5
